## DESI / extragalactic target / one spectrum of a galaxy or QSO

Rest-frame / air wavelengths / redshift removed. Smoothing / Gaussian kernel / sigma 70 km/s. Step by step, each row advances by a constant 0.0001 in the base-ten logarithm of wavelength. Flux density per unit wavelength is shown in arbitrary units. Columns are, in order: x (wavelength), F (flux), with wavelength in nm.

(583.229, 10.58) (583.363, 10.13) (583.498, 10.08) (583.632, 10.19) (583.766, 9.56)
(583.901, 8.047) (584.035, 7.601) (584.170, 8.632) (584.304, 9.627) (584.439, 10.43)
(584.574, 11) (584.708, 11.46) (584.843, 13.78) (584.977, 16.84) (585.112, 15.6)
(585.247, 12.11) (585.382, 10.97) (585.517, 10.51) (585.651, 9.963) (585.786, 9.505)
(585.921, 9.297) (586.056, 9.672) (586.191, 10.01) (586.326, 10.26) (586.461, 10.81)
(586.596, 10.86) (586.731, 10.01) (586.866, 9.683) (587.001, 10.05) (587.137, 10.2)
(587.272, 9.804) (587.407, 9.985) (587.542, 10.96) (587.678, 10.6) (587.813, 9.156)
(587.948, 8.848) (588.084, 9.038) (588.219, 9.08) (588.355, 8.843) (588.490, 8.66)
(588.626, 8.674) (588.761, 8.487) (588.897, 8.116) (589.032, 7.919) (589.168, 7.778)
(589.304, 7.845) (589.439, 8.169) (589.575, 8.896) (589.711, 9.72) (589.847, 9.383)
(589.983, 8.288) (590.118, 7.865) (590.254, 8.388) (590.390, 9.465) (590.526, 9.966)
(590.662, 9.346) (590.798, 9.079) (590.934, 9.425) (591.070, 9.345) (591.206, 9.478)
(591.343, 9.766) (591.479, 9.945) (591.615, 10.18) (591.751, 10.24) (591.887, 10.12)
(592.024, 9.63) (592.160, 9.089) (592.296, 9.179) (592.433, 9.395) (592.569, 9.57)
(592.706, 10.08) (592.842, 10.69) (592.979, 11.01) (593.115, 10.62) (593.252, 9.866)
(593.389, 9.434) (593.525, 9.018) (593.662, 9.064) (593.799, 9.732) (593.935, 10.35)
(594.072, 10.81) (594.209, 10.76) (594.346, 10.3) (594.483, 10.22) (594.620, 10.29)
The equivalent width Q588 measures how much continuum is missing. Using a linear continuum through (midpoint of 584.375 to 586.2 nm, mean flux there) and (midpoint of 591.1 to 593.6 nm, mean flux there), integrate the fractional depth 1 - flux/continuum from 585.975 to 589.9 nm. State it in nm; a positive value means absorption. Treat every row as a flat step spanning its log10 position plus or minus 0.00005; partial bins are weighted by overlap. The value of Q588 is 0.56 nm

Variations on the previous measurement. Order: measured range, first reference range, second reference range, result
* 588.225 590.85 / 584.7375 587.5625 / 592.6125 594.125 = 0.46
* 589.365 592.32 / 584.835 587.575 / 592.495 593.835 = 0.27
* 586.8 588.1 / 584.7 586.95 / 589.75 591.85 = 0.09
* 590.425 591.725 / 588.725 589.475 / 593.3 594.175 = -0.13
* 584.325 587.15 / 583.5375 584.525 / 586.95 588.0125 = -0.45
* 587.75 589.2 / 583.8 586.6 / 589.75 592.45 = 0.20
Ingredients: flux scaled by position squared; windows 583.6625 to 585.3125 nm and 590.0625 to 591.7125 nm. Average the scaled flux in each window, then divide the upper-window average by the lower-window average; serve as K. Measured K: 0.9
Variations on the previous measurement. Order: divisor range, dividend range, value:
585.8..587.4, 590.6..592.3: 0.97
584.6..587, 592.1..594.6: 0.91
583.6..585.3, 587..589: 0.84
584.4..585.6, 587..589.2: 0.74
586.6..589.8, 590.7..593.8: 1.07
